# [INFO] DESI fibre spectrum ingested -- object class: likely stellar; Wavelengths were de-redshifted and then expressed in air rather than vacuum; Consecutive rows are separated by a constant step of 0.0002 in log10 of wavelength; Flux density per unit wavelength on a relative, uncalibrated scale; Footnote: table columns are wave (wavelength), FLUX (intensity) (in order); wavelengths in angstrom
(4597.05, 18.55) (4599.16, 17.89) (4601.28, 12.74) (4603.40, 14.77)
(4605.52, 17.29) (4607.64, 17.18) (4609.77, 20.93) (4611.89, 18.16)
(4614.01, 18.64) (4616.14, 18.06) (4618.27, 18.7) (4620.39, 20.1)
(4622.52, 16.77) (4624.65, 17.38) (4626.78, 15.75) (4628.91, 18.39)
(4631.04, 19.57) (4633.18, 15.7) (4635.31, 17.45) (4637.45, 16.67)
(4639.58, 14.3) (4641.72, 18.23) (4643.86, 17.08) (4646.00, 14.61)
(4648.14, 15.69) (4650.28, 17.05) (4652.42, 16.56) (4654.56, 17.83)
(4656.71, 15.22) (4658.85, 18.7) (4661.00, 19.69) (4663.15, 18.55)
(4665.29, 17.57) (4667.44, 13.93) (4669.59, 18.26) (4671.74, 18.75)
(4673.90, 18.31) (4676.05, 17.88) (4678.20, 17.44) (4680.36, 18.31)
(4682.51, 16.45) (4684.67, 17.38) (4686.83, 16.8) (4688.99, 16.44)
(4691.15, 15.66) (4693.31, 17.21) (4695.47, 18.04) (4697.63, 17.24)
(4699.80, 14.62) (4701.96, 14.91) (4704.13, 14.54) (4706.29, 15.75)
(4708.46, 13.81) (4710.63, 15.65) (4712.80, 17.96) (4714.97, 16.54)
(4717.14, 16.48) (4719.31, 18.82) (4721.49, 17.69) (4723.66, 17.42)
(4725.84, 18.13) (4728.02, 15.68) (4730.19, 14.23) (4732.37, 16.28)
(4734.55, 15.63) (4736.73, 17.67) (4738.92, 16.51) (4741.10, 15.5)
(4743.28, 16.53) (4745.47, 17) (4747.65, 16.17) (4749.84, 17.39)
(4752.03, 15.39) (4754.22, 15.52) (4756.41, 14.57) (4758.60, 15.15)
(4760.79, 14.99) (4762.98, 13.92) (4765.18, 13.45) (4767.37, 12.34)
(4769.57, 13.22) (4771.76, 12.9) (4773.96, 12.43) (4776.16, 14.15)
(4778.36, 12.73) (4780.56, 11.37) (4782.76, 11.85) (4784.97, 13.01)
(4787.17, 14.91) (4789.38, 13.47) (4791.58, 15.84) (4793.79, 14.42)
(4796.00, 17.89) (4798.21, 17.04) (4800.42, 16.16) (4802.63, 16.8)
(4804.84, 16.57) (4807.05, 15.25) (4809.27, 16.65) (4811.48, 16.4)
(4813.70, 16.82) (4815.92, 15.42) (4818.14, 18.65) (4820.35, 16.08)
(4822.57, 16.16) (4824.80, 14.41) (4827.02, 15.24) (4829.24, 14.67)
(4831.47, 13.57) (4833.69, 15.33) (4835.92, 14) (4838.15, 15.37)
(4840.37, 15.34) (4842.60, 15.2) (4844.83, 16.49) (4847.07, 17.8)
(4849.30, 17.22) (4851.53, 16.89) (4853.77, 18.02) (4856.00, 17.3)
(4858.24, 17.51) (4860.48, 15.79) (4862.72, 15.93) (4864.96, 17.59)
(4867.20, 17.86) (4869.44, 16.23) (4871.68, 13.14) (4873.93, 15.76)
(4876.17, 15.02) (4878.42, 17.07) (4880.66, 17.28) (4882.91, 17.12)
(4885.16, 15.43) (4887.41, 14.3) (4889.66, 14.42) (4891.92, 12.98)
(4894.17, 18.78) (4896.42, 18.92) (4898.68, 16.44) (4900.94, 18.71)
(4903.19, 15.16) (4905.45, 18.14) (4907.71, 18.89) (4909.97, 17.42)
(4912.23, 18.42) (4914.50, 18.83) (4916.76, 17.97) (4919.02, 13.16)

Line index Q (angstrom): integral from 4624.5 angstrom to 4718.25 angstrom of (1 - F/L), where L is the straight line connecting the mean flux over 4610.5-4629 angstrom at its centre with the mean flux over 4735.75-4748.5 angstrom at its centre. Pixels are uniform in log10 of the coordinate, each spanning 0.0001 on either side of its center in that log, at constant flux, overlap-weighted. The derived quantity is 3.2 angstrom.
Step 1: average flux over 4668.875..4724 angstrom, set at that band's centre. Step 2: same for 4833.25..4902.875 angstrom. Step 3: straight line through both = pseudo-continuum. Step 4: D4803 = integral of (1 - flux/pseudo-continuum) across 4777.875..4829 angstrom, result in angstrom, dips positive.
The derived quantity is 3.47 angstrom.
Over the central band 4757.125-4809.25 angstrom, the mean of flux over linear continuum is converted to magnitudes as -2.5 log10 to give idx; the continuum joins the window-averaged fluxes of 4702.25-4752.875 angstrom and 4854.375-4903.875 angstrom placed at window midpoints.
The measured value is 0.14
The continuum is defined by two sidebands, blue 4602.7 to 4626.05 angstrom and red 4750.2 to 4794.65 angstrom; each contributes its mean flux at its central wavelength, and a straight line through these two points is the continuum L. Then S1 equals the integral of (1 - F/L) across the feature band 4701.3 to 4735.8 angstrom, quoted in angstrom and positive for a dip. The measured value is -2.2 angstrom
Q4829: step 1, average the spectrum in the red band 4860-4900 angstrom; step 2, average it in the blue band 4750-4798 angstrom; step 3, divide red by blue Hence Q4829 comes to 1.14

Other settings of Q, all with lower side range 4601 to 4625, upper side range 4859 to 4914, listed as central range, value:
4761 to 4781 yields 4.7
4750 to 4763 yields 1.5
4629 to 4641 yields 0.5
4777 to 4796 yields 3.7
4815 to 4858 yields 2.0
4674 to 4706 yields 1.4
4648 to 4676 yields 0.1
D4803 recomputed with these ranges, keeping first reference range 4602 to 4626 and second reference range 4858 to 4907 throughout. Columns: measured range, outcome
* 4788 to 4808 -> 1.1 angstrom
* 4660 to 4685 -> -0.2 angstrom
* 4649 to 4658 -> 0.5 angstrom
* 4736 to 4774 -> 4.5 angstrom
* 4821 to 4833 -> 1.3 angstrom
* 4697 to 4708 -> 1.4 angstrom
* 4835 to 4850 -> 0.6 angstrom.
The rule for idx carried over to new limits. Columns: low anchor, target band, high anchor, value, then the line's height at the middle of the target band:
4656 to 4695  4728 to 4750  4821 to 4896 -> 0.04 mag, 16.9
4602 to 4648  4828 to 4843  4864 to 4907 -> 0.12 mag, 16.5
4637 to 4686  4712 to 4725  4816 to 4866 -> -0.04 mag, 16.8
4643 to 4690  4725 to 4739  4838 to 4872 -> 0.05 mag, 17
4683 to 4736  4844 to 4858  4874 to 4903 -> -0.06 mag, 16.3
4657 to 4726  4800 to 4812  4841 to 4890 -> 0.02 mag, 16.6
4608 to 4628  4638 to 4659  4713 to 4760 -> 0.08 mag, 17.8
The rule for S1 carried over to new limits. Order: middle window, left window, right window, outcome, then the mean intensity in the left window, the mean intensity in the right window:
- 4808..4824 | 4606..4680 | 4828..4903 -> -0.1 angstrom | 17.5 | 16.2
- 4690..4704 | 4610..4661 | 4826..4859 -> 0.6 angstrom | 17.4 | 16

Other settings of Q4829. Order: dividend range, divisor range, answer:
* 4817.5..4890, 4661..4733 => 0.95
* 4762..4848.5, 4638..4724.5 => 0.89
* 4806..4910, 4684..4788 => 1.05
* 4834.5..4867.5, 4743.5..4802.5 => 1.13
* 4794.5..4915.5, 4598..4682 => 0.95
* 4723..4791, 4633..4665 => 0.87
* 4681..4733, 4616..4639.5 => 0.94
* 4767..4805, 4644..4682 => 0.82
